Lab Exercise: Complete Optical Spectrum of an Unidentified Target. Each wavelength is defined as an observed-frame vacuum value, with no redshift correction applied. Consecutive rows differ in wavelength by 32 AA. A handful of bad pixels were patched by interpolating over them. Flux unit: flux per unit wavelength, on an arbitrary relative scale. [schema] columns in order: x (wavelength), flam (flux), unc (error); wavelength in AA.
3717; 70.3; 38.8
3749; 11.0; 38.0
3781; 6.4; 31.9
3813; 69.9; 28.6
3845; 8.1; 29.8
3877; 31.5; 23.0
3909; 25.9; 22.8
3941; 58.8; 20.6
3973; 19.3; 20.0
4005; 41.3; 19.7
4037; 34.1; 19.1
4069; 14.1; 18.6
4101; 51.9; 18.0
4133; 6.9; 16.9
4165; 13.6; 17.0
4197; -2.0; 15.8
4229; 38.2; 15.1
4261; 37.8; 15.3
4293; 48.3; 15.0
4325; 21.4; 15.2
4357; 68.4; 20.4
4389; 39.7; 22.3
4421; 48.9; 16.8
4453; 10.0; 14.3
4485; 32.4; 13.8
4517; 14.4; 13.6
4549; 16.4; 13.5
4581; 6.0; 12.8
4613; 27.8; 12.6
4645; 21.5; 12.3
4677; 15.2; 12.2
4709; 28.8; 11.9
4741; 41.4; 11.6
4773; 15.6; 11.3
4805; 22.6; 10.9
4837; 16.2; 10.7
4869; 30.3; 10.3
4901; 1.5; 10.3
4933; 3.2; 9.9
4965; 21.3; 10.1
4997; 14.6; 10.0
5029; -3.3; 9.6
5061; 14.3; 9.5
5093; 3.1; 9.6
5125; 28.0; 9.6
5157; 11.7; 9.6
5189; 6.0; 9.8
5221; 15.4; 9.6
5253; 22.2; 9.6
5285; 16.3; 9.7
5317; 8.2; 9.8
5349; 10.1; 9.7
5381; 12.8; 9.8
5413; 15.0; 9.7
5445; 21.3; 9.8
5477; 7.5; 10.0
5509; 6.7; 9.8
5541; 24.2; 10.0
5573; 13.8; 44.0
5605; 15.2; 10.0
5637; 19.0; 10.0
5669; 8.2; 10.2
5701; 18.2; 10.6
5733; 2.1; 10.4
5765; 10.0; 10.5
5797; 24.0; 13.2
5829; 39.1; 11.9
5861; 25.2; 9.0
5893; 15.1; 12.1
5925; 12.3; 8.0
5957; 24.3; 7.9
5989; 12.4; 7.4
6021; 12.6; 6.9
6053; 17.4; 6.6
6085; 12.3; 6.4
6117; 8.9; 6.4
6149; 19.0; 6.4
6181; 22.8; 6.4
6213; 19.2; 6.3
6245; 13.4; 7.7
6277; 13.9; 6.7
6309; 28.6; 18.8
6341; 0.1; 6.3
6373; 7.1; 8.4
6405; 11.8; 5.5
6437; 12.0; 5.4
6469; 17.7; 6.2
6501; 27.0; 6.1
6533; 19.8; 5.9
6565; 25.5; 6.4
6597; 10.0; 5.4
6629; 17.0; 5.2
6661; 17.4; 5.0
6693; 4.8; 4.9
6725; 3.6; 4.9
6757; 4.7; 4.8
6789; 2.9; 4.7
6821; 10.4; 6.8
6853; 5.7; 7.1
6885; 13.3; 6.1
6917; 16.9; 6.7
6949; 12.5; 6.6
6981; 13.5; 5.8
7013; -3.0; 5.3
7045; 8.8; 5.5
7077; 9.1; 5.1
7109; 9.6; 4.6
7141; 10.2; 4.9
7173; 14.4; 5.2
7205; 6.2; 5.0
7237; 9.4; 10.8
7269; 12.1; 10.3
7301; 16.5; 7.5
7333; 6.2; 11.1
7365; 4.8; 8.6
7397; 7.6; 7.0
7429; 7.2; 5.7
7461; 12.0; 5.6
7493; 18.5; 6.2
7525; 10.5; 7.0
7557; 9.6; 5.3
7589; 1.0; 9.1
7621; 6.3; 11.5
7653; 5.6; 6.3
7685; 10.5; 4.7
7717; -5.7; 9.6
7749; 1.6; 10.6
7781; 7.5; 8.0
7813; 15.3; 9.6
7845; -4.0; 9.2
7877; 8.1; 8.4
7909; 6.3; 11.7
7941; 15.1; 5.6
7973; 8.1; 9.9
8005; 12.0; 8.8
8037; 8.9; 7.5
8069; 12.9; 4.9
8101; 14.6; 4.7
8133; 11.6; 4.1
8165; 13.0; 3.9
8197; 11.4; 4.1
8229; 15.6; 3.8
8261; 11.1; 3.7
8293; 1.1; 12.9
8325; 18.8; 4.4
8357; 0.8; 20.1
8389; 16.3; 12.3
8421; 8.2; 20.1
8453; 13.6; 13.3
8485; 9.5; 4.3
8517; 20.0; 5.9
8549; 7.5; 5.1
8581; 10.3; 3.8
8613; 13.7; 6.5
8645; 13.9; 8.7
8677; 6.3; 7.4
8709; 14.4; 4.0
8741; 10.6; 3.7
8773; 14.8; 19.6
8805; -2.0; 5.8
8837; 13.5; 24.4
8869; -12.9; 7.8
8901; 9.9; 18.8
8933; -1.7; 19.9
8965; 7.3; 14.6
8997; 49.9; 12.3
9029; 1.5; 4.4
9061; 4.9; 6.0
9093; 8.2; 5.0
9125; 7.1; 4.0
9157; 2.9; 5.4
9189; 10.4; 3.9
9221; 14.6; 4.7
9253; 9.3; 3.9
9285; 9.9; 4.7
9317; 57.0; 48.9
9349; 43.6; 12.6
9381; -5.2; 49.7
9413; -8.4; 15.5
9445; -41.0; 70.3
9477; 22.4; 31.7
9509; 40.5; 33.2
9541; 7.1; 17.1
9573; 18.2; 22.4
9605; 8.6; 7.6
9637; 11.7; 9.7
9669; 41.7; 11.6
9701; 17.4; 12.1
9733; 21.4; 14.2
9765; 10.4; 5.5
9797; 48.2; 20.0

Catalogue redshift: 1.413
